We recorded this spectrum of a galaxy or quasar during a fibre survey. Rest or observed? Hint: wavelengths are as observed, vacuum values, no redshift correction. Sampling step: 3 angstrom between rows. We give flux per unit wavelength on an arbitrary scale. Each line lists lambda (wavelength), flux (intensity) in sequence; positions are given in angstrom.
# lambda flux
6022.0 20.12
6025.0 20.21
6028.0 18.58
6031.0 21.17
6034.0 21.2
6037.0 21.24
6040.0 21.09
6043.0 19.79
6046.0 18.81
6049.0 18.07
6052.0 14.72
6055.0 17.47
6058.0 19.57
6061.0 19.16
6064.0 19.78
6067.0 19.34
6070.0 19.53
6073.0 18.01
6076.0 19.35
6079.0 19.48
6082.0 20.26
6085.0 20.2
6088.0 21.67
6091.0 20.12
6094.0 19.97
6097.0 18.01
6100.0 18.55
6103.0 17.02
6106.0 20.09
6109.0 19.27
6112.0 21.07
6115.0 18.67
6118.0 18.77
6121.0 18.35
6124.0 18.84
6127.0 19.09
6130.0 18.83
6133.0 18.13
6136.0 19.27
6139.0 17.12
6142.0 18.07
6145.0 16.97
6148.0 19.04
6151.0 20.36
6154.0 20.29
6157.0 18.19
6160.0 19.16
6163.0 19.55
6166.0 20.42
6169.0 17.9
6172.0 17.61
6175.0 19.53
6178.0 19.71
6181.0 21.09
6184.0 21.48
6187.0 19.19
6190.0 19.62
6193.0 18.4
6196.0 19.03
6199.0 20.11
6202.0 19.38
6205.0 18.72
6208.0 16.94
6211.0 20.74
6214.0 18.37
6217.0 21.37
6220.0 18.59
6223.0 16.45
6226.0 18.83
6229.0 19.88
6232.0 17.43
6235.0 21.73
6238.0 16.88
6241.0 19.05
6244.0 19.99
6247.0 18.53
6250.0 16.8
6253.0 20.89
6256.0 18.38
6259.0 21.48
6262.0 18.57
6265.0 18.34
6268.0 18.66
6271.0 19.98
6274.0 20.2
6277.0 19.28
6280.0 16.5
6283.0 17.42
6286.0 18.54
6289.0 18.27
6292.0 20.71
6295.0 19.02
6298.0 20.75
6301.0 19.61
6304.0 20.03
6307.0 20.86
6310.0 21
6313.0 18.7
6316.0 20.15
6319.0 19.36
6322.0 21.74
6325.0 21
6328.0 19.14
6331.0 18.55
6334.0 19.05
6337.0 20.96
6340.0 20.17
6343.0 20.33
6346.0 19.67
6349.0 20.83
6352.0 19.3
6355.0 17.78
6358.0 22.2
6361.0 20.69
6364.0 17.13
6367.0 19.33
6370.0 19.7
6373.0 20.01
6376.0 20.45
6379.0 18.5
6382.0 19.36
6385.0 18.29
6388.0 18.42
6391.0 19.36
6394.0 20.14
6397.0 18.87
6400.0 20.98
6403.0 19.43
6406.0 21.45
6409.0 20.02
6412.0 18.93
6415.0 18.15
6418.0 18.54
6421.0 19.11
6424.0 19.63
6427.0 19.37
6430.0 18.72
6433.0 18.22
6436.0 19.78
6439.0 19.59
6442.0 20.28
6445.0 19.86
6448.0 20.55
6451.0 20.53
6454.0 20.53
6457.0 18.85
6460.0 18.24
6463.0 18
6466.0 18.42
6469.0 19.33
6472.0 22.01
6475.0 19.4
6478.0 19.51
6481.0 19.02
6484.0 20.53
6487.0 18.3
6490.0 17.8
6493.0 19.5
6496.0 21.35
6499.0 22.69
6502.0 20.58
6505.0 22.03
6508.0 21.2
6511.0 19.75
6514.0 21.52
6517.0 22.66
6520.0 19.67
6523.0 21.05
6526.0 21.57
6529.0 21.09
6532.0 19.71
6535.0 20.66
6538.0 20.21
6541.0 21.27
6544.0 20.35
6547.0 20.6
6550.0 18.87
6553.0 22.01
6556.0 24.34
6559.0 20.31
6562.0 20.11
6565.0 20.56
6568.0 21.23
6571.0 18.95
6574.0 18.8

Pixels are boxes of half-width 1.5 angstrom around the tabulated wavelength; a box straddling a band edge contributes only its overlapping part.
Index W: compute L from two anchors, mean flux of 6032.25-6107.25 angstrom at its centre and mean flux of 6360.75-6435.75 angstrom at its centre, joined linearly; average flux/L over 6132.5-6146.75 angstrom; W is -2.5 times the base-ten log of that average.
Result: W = 0.08 mag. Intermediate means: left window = 19.3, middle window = 17.9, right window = 19.3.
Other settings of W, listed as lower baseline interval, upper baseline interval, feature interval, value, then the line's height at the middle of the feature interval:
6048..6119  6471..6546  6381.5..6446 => 0.05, 20.2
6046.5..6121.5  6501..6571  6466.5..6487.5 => 0.05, 20.7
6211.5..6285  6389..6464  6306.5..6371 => -0.04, 19.2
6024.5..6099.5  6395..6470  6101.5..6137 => 0.03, 19.4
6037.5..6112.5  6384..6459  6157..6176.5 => 0.02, 19.3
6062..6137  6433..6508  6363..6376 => 0.02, 19.7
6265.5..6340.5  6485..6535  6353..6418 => 0.03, 20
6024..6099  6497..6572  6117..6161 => 0.06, 19.7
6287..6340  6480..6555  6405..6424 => 0.05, 20.3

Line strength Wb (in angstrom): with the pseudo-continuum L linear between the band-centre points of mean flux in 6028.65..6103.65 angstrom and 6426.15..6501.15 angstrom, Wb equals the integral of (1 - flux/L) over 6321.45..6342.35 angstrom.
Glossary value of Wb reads -0.5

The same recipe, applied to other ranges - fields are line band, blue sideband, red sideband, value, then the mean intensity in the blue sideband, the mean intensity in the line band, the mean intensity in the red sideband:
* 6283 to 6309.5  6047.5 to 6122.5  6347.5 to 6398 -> -0.4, 19.1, 19.6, 19.4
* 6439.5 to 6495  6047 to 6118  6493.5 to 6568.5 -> 3.3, 19.1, 19.5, 21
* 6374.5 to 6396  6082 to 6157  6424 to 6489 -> 0.2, 19.1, 19.2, 19.5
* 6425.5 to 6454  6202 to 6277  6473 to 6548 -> 0.6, 19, 19.7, 20.5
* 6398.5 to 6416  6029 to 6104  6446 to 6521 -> 0.1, 19.4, 19.9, 20.1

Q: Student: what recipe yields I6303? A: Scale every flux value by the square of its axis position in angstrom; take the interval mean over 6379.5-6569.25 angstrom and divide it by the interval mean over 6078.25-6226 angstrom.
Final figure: 1.2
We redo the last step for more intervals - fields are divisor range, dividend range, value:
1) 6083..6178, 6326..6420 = 1.11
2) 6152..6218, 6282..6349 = 1.07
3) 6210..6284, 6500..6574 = 1.20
